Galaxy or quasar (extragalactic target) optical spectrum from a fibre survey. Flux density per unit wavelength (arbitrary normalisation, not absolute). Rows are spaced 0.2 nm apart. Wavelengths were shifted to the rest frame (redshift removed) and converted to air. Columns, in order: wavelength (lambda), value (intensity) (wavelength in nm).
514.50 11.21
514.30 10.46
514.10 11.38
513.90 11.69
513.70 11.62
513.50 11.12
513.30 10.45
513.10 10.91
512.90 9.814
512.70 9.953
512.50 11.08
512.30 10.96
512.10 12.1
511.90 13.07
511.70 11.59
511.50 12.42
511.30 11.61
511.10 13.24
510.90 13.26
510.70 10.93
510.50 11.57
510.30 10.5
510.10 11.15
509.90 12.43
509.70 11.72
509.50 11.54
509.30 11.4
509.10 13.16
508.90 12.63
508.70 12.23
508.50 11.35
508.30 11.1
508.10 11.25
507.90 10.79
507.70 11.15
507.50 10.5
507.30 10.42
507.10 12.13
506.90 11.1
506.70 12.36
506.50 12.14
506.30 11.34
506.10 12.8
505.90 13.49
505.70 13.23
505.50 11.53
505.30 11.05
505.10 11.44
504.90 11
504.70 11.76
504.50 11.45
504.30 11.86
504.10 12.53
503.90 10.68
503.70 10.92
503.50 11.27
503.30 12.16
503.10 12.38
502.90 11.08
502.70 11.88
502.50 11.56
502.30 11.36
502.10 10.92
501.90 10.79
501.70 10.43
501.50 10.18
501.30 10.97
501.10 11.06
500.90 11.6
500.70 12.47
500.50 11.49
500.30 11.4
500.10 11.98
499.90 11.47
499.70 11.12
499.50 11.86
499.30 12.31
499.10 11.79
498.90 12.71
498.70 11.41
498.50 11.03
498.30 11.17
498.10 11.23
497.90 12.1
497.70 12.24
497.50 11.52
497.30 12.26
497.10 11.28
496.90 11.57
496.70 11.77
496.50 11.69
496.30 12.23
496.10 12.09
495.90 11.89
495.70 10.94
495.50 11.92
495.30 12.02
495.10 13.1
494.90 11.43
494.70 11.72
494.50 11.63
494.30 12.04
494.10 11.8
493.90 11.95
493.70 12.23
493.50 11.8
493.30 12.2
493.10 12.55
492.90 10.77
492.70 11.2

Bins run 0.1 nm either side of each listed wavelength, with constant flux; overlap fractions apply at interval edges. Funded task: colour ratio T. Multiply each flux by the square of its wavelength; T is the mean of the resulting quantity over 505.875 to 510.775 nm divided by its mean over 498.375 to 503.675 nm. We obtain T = 1.0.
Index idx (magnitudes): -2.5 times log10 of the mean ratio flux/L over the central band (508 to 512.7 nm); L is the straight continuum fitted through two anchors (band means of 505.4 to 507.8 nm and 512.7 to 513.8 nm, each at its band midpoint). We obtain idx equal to -0.056 mag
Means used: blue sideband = 11.8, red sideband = 10.7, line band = 11.8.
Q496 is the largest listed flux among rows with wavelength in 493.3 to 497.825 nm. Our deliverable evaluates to 13.1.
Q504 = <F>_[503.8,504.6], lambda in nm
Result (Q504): 11.6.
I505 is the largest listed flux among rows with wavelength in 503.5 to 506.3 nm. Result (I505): 13.49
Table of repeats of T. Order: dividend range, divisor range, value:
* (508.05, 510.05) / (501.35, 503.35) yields 1.08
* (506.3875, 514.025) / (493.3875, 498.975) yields 1.03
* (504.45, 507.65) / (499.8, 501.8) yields 1.06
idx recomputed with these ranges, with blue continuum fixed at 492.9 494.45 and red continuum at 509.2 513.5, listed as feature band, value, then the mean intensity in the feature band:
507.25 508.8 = 0.045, 11.1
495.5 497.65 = 0.015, 11.7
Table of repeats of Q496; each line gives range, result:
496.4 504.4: 12.71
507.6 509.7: 13.16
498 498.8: 11.41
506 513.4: 13.26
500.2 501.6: 12.47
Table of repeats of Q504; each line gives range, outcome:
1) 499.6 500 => 11.3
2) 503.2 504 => 11.3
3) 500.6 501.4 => 11.5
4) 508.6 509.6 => 12.2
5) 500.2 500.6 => 11.4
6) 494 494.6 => 11.8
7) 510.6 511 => 12.1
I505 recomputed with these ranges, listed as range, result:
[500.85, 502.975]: 11.88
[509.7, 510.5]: 12.43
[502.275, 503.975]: 12.38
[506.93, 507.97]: 12.13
